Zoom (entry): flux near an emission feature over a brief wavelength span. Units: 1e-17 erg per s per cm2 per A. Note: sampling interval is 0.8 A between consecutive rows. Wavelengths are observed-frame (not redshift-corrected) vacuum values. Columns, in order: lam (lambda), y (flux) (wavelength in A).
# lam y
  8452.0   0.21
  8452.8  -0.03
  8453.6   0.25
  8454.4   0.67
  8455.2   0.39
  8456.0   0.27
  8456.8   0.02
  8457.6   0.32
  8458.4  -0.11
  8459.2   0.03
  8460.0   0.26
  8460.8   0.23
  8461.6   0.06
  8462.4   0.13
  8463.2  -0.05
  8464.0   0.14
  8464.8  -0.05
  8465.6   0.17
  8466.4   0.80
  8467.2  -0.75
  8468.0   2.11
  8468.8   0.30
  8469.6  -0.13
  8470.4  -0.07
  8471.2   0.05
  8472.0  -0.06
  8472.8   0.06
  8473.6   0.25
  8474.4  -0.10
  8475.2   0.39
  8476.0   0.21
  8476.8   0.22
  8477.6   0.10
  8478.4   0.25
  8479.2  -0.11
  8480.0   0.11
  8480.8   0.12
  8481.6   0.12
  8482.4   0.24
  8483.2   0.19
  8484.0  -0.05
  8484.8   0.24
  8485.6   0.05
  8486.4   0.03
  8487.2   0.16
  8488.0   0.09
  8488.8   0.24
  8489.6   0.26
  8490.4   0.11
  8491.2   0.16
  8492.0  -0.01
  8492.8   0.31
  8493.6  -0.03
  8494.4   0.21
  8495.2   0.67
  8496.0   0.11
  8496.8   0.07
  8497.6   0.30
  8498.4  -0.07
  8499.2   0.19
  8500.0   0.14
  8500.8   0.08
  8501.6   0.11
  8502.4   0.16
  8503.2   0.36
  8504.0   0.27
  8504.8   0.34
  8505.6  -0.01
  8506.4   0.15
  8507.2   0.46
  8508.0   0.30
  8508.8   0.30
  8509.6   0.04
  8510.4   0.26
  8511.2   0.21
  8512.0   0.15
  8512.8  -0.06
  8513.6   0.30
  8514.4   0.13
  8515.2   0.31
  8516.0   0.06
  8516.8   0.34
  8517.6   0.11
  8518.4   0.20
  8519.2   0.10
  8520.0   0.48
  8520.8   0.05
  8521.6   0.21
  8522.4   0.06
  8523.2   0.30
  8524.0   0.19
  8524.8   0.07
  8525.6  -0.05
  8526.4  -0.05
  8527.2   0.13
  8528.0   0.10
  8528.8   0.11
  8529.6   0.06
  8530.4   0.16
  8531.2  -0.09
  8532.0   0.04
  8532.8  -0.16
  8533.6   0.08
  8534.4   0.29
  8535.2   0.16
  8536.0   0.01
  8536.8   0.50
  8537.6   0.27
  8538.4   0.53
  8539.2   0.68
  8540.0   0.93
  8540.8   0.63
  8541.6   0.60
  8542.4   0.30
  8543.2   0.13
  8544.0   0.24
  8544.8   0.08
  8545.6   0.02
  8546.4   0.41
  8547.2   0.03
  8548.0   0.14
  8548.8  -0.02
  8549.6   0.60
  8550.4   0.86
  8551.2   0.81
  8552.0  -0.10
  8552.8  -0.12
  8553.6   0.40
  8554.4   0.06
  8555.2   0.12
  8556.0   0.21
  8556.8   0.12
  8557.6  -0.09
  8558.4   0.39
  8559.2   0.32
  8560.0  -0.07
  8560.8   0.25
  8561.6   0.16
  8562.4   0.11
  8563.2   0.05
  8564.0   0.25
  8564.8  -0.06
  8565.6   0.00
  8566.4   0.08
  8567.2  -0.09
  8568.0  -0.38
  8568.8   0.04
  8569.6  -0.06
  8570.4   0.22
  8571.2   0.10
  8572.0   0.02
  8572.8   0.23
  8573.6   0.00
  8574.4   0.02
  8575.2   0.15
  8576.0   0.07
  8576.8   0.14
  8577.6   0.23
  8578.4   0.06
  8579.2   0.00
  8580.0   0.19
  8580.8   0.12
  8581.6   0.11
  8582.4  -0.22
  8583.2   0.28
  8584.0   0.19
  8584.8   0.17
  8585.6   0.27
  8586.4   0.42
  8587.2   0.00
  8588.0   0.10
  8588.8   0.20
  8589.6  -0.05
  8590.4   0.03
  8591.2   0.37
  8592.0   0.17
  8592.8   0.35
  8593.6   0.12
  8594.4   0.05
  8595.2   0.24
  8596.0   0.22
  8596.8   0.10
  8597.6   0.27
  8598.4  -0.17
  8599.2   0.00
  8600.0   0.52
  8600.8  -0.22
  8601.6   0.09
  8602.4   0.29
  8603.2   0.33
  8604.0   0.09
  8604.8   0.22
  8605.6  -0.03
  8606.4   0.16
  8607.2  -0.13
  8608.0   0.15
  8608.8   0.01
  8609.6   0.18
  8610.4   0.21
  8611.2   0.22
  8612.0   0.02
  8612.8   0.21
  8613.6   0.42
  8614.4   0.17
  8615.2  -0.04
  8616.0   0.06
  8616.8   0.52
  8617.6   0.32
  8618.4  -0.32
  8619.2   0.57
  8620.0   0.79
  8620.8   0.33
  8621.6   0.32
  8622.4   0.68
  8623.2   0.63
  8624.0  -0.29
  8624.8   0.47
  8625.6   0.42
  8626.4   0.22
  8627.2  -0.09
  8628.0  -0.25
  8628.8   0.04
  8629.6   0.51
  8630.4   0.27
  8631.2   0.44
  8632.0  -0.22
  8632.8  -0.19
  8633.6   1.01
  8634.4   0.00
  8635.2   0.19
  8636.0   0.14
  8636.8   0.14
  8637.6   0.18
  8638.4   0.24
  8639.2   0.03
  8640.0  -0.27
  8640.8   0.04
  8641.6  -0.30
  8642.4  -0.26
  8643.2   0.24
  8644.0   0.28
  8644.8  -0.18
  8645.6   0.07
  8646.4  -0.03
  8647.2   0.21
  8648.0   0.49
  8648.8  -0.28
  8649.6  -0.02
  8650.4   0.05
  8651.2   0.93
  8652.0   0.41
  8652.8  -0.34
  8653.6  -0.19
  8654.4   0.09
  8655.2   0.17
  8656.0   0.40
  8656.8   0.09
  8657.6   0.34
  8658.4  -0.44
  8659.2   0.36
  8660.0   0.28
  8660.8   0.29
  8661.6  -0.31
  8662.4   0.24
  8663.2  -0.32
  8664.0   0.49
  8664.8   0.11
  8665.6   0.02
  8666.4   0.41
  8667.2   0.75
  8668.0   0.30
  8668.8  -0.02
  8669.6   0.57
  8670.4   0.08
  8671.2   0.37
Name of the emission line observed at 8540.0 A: H-gamma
